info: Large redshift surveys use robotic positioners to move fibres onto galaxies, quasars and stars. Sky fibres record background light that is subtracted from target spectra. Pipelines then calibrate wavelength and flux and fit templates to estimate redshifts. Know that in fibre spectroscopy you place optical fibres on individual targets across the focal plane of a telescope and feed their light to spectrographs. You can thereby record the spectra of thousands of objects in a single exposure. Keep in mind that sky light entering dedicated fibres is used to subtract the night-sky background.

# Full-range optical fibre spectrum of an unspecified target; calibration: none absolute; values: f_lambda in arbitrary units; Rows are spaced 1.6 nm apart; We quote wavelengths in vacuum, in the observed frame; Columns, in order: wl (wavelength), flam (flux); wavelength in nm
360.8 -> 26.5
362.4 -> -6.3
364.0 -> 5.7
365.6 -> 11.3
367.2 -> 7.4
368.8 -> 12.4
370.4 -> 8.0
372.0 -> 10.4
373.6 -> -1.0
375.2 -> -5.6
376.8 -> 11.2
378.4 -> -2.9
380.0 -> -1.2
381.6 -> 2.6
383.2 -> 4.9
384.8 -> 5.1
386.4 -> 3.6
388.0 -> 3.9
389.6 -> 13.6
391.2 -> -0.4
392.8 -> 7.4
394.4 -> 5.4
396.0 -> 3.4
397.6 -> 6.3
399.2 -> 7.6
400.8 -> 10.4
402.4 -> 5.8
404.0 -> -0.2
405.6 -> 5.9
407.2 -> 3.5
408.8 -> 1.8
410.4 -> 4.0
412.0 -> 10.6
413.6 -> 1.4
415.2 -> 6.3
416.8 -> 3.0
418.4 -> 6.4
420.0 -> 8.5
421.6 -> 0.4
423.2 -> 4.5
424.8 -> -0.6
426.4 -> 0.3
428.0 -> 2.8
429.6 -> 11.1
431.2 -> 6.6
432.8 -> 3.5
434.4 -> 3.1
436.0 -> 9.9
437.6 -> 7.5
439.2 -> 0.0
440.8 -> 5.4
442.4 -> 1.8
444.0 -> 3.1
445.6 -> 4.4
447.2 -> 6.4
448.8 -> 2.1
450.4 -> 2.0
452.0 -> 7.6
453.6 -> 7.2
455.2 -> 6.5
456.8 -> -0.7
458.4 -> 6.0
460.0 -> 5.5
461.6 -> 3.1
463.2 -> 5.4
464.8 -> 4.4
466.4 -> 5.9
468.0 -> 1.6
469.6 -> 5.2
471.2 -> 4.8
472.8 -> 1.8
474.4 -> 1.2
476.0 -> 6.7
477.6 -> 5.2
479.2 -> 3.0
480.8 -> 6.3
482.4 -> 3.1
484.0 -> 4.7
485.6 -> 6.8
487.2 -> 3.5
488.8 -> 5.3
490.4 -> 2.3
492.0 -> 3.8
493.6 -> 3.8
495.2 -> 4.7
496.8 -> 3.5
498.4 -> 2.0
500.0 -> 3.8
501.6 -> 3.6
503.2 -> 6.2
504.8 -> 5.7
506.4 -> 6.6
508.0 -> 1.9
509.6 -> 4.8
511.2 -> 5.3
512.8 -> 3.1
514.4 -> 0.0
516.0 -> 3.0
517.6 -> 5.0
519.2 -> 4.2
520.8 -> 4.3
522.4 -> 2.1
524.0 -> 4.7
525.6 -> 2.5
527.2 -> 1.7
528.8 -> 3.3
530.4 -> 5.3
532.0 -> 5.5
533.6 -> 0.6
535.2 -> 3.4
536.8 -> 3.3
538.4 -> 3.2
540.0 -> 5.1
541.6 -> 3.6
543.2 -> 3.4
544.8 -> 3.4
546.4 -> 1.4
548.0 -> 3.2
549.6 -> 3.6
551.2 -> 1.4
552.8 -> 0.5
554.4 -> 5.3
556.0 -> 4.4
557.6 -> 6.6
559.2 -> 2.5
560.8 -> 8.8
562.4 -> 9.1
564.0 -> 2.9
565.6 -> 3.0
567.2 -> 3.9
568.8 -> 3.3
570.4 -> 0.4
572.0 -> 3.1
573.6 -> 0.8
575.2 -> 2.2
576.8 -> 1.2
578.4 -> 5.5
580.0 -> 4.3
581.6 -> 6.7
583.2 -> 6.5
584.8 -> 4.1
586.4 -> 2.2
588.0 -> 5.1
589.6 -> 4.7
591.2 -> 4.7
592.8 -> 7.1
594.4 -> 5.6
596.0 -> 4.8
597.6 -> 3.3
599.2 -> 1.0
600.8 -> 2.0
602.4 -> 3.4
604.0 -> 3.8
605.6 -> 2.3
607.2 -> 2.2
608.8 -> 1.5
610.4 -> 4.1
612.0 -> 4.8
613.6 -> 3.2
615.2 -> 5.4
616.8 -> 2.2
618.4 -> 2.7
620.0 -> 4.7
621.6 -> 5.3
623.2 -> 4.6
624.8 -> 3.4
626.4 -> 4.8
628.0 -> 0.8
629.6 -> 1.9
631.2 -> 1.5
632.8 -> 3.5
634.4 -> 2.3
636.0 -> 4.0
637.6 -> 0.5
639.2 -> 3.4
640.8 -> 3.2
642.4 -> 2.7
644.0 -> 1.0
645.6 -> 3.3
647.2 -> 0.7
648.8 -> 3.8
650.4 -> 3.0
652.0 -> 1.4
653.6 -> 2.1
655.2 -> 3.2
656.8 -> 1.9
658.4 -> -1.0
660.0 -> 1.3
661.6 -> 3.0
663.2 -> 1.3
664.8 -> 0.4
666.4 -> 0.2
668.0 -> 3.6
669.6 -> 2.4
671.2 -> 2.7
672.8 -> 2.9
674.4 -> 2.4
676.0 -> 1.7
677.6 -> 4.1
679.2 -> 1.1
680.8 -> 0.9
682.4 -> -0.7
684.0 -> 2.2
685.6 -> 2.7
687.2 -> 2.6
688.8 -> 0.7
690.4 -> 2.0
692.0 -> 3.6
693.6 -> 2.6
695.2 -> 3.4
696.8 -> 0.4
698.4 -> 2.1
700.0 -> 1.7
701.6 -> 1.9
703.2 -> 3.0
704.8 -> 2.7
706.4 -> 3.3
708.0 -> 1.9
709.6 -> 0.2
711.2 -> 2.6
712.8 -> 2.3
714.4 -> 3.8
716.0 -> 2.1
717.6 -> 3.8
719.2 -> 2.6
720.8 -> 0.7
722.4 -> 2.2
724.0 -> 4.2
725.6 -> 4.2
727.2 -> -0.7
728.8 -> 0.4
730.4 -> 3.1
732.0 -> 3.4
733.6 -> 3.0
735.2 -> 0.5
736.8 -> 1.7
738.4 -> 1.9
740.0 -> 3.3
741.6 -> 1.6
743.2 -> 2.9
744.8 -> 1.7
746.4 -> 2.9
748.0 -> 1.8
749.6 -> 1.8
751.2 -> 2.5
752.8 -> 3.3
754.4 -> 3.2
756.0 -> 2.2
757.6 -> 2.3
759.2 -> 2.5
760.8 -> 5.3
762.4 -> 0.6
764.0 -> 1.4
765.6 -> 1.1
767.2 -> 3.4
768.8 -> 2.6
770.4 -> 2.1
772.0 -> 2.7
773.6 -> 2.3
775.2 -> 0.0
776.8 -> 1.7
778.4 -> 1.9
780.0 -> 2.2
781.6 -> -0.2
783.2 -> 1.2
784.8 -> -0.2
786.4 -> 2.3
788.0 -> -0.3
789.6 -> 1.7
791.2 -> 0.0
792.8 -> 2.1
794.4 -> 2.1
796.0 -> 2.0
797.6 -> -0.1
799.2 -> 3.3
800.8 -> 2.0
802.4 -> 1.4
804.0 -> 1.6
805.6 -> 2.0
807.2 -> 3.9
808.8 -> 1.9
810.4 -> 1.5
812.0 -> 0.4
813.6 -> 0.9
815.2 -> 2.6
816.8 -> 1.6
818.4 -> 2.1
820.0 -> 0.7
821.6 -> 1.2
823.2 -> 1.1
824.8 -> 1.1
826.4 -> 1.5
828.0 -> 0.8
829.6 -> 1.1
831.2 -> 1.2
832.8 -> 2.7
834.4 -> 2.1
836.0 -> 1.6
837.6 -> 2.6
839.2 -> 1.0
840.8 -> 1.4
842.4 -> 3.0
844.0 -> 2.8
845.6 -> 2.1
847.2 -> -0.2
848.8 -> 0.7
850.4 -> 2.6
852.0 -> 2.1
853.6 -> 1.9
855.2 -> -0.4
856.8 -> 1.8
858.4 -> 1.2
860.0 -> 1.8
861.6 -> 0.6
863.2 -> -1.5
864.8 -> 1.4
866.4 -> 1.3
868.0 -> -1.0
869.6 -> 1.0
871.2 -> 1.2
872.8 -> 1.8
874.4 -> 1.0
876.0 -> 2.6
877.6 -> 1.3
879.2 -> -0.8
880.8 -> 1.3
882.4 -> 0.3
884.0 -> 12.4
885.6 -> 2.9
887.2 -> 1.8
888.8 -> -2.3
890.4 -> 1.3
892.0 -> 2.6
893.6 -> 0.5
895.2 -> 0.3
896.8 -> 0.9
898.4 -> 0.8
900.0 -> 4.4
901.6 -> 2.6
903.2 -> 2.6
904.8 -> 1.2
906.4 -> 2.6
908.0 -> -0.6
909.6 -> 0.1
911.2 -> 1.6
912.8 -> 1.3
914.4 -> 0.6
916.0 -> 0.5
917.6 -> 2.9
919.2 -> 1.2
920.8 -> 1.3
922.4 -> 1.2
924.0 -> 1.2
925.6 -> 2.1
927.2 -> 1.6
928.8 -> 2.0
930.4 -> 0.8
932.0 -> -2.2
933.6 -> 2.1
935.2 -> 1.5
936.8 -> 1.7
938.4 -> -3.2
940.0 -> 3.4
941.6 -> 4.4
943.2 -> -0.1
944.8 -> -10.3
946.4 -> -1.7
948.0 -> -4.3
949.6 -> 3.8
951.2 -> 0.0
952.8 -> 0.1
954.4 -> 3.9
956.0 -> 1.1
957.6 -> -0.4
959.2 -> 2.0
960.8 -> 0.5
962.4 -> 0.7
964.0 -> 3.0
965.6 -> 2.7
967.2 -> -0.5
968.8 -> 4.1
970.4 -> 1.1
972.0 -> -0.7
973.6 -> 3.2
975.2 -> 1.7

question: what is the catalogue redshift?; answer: 1.37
